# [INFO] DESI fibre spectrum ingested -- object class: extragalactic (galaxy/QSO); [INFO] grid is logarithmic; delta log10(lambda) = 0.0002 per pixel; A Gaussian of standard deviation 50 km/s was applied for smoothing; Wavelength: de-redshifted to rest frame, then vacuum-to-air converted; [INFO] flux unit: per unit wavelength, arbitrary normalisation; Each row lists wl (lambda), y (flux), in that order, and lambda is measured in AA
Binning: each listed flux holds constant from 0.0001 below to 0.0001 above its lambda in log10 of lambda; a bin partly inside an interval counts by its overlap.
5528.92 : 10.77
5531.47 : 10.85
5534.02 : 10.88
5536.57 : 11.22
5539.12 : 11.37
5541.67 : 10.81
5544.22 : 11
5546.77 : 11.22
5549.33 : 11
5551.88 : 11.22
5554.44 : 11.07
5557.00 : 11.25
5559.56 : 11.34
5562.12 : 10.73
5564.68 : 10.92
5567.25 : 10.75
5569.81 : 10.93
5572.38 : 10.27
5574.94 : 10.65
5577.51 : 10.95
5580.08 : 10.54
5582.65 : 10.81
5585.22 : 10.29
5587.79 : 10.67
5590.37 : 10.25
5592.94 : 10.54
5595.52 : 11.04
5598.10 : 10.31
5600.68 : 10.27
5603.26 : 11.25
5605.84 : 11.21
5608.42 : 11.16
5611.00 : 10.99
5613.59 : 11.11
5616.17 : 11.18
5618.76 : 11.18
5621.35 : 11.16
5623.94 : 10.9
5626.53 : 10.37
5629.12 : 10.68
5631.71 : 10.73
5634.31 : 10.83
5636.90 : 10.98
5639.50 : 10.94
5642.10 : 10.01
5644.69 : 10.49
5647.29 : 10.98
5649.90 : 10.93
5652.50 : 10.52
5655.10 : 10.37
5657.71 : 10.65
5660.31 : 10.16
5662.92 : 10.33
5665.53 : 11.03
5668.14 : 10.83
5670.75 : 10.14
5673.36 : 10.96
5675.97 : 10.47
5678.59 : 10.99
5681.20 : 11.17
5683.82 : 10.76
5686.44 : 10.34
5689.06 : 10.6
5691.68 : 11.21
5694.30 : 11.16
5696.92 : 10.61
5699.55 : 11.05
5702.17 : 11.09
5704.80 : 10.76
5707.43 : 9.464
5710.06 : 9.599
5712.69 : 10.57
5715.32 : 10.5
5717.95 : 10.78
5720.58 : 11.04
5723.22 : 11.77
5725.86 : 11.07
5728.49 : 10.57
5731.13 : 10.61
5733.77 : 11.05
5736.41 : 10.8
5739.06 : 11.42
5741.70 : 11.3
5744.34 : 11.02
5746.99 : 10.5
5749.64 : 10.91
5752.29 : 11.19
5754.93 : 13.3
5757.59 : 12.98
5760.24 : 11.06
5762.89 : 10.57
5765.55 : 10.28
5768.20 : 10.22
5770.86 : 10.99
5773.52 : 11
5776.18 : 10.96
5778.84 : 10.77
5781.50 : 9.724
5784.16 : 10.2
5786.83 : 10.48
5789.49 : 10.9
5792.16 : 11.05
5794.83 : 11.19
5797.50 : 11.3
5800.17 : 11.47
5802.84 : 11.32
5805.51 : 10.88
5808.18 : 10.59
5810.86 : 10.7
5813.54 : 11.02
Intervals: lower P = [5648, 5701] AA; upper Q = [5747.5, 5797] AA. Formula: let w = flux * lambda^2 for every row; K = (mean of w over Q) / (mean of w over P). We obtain 1.06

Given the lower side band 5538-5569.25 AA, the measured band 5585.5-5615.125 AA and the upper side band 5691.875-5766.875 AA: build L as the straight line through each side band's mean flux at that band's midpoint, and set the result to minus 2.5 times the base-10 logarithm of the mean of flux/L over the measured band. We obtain 0.02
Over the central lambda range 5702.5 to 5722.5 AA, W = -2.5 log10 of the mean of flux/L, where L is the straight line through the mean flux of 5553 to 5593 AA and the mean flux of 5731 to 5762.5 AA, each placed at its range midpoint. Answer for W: 0.08 mag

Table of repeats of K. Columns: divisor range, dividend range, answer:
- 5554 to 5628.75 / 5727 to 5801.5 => 1.08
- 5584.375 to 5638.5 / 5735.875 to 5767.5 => 1.09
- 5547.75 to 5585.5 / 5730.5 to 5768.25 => 1.10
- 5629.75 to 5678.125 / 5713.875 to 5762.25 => 1.09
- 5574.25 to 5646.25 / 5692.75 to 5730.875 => 1.03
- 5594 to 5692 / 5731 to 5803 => 1.07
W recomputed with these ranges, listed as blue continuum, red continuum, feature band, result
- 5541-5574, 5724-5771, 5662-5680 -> 0.04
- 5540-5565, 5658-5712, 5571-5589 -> 0.04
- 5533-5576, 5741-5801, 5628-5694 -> 0.03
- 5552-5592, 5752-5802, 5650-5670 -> 0.03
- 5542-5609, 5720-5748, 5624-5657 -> 0.02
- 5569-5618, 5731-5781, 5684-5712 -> 0.04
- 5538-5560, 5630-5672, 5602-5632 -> -0.02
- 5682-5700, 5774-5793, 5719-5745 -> -0.03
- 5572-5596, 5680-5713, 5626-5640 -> -0.01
